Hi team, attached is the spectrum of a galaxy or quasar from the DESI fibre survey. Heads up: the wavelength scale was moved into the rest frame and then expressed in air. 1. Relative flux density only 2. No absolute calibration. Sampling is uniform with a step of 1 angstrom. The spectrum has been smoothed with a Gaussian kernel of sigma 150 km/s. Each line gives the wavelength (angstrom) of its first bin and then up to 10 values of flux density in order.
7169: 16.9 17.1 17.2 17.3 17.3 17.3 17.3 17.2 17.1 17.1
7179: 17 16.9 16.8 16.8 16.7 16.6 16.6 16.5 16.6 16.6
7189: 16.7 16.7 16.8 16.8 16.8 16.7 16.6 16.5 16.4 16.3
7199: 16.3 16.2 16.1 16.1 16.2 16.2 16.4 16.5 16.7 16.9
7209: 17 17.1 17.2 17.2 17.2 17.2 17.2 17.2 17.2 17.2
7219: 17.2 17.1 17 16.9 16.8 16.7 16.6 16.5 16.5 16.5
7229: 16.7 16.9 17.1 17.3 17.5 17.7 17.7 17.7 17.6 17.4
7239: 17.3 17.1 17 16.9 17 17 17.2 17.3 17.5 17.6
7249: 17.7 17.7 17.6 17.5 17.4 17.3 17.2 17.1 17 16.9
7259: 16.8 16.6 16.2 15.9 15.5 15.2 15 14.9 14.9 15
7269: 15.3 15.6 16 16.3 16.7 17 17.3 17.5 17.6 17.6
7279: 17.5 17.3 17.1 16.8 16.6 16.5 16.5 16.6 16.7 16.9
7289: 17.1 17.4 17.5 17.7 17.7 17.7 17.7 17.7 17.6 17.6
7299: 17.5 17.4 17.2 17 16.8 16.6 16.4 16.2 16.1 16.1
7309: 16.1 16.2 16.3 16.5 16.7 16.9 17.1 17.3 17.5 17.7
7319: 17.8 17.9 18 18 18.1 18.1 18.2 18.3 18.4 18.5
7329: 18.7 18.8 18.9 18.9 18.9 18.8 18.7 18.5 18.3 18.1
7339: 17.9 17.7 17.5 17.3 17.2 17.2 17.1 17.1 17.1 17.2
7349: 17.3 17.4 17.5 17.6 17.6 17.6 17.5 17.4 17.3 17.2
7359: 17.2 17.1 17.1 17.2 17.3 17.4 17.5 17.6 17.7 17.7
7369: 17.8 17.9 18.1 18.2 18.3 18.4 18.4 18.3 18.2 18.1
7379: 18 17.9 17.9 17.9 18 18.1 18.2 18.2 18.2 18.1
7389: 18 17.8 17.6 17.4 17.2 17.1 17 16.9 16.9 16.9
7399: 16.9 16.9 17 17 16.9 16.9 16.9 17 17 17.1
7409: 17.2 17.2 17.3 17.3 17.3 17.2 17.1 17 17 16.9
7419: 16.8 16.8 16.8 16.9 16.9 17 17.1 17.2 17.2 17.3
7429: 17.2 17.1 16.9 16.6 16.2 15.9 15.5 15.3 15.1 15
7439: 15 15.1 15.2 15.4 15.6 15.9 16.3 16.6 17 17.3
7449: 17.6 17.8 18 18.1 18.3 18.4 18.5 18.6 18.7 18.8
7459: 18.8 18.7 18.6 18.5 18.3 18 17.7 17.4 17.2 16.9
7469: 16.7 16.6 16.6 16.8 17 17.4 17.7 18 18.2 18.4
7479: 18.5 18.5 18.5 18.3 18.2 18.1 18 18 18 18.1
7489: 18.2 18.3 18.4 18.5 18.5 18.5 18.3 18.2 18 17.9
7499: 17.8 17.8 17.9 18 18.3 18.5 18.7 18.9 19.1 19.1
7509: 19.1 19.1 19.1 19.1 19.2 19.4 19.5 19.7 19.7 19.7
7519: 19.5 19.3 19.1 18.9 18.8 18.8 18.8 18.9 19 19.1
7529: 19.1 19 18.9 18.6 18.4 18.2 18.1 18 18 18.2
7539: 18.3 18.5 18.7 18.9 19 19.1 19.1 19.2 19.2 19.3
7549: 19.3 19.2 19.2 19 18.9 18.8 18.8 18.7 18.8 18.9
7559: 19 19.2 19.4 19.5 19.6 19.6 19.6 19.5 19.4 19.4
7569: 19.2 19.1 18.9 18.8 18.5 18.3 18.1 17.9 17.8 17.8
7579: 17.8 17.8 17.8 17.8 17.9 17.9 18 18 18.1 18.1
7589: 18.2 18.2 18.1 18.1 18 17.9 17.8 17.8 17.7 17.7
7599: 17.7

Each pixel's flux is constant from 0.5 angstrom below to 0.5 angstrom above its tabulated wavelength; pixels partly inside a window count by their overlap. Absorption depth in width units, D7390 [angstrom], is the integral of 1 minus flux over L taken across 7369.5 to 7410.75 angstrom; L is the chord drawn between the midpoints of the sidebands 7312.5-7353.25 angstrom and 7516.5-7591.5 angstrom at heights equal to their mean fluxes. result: 1.12 angstrom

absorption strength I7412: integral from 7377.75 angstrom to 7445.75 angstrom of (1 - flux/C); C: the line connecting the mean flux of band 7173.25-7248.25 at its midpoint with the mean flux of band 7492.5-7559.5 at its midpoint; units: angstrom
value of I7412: 4.4 angstrom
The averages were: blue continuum 16.9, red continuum 18.8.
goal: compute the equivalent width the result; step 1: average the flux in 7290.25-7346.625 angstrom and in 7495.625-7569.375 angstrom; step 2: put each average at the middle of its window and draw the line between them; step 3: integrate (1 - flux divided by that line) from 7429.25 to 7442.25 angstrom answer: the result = 1.81 angstrom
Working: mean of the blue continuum 17.6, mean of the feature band 15.8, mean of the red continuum 18.9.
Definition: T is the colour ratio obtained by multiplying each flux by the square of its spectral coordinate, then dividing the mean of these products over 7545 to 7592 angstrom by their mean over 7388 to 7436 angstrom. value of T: 1.15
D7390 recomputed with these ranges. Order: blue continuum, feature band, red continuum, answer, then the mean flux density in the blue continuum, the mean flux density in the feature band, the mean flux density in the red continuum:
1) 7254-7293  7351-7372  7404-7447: -1.18 angstrom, 16.6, 17.5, 16.6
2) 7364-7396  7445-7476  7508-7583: 1.06 angstrom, 17.9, 17.7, 18.9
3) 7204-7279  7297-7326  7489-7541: 0.31 angstrom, 16.9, 17.1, 18.7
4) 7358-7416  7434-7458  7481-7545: 1.75 angstrom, 17.5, 16.7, 18.6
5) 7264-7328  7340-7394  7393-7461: -2.18 angstrom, 17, 17.7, 17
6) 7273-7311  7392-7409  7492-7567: 0.83 angstrom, 17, 17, 18.9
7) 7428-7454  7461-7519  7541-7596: -3.21 angstrom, 16.5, 18.3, 18.6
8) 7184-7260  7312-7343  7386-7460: -1.86 angstrom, 16.9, 18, 17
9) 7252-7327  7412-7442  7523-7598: 2.15 angstrom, 16.9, 16.5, 18.6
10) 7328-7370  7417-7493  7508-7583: 4.22 angstrom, 17.7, 17.3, 18.9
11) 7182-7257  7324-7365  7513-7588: -0.31 angstrom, 16.9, 17.8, 18.8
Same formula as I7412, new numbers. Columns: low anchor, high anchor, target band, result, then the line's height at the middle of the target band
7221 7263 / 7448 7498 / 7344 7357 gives 0.12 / 17.5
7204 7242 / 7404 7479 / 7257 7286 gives 1.16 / 17.1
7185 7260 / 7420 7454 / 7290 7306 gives -0.46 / 16.8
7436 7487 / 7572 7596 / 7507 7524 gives -1.51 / 17.7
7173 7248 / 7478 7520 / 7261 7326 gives 1.96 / 17.4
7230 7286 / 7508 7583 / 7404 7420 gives 0.77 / 17.9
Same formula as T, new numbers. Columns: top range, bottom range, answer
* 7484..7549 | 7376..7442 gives 1.13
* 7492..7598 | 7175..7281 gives 1.21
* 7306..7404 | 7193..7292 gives 1.08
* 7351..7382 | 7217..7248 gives 1.07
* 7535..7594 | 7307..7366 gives 1.13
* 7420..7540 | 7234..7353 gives 1.09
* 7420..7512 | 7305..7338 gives 1.03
